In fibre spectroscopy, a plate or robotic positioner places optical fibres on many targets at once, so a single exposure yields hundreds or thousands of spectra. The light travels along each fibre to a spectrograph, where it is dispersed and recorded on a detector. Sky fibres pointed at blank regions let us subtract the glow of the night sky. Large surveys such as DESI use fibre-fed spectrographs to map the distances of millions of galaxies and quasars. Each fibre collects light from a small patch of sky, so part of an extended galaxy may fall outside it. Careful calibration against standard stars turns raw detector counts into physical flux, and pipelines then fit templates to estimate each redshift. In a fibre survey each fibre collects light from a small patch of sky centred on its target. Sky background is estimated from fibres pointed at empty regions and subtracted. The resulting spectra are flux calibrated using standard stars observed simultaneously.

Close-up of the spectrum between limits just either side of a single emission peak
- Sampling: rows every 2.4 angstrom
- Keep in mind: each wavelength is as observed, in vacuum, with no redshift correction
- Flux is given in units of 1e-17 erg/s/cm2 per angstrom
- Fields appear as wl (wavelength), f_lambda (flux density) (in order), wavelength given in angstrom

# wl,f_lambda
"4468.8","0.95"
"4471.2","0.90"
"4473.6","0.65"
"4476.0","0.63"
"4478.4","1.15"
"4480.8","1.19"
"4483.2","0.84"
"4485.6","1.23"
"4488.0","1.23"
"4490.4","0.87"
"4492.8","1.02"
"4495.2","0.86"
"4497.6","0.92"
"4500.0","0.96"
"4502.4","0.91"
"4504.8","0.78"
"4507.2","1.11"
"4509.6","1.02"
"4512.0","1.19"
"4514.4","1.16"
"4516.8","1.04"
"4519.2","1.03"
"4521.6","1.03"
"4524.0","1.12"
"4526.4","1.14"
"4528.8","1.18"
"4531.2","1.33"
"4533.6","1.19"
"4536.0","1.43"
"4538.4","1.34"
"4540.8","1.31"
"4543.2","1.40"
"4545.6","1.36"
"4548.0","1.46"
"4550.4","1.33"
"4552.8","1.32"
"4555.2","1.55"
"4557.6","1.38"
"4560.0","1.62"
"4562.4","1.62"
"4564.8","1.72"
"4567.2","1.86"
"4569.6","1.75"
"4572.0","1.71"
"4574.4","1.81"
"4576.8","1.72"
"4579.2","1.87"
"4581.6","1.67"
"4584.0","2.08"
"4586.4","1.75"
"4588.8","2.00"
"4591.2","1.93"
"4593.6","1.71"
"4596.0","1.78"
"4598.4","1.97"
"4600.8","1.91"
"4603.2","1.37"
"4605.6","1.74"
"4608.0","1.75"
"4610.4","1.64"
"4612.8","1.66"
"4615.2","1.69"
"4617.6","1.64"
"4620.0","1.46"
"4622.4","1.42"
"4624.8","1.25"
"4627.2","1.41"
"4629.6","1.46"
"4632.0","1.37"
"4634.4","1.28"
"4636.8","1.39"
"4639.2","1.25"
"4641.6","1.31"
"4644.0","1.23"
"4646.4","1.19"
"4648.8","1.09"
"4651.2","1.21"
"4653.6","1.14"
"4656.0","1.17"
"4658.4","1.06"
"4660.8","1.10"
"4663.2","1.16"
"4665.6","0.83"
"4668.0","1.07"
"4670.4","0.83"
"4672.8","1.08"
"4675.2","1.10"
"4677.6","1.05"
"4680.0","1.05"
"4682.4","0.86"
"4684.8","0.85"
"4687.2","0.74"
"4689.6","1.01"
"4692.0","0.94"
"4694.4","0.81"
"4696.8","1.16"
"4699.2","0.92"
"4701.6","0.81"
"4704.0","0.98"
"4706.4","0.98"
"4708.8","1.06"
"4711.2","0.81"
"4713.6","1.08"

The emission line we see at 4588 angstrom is C IV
